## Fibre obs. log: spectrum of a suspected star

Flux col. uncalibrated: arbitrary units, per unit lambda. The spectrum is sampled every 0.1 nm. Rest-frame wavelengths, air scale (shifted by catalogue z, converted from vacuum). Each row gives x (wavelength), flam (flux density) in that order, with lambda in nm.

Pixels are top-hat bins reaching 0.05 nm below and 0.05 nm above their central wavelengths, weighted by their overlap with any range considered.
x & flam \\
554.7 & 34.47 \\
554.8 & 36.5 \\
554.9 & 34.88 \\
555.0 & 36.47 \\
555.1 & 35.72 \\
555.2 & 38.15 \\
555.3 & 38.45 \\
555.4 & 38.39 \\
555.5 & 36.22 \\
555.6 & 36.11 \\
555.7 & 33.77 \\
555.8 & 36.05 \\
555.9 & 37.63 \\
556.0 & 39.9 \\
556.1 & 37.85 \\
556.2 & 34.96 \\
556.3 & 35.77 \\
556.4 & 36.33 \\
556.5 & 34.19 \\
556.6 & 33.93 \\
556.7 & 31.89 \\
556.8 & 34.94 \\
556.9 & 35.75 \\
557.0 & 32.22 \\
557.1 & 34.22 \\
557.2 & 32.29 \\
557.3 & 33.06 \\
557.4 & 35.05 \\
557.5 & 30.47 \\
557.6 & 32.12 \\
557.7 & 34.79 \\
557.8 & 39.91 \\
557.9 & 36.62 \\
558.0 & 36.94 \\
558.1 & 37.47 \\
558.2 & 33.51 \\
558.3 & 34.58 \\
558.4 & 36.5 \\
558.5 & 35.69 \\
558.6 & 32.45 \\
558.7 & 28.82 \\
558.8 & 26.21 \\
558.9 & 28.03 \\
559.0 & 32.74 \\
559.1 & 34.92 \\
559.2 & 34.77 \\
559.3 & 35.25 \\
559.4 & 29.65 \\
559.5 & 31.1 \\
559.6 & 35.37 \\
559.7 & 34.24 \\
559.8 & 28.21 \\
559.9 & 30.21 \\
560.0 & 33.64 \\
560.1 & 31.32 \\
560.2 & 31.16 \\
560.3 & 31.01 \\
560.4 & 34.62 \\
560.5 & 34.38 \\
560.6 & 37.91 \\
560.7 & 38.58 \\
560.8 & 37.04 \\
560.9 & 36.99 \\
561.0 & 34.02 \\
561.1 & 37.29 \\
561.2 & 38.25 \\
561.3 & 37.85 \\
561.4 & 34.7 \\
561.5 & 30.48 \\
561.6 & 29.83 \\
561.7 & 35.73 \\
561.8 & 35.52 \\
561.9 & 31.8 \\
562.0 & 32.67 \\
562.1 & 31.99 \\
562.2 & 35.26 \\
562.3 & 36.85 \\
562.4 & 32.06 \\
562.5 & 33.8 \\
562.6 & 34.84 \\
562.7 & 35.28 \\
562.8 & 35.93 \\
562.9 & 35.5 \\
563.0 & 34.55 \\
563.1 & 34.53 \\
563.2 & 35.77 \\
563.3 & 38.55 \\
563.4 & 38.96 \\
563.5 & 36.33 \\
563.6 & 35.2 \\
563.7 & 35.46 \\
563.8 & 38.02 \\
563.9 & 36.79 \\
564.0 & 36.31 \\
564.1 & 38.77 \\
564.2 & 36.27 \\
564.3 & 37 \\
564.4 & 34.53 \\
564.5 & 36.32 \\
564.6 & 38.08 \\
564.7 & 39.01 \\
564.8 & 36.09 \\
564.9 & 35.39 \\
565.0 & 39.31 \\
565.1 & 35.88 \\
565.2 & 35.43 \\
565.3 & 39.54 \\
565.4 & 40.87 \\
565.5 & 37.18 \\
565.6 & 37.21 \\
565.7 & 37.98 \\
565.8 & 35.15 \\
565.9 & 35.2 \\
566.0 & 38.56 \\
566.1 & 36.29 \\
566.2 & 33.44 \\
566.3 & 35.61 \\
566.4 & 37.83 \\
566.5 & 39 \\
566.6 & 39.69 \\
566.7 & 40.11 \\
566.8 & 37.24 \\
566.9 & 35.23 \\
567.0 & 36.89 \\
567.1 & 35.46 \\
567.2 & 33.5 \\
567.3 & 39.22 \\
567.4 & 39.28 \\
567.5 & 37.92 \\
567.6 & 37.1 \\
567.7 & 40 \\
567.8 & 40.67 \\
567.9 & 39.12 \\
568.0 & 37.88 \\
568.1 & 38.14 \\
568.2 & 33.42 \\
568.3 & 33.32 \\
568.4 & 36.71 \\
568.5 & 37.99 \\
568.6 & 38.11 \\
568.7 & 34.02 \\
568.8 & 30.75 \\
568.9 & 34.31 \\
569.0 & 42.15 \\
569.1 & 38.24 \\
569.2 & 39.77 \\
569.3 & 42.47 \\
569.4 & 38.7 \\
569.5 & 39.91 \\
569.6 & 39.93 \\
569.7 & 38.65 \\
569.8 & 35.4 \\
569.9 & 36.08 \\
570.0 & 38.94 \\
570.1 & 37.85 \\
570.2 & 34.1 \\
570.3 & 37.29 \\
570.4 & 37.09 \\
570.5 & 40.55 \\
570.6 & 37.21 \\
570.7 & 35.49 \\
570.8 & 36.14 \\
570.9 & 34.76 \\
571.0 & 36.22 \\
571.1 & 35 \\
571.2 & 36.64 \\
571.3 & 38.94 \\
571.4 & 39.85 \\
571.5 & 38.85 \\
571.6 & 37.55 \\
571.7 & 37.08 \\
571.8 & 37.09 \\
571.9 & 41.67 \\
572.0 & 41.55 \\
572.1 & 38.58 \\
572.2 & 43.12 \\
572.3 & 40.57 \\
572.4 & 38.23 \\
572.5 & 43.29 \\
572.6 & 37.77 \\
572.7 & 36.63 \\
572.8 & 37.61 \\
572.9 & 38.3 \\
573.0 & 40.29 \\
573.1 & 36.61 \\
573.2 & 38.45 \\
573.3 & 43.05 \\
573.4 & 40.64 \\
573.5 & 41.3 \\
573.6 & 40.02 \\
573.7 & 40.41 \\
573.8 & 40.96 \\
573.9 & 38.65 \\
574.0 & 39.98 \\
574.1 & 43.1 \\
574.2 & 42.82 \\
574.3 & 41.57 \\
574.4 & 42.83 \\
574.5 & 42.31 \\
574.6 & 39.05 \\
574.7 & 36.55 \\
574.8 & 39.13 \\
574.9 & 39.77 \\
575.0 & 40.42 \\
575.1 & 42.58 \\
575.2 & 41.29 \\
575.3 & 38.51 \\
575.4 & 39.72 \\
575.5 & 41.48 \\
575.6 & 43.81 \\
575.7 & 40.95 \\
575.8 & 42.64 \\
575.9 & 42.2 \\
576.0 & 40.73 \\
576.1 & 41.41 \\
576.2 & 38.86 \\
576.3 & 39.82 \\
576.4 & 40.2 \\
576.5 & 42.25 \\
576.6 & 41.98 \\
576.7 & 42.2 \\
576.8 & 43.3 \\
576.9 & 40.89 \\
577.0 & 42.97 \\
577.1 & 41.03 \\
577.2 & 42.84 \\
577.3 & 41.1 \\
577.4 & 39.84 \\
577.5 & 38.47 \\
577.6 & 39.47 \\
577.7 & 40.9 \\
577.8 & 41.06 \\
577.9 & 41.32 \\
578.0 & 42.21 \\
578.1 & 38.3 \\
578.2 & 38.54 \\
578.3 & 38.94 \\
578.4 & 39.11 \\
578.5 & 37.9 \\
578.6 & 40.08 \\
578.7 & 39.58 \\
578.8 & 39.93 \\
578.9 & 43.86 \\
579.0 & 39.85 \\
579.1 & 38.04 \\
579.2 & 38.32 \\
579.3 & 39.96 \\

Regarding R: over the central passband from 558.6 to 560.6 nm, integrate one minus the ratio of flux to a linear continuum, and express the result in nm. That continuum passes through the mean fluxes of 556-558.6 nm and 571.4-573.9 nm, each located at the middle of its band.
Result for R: 0.20 nm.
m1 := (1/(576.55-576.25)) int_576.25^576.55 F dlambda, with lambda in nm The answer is 40.8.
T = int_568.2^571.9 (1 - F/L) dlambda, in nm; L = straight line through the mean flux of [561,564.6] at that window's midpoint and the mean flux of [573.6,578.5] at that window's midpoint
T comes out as 0.10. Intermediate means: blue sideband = 35.4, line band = 37.3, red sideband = 40.8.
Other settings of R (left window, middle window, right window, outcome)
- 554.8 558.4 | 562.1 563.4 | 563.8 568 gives 0.051 nm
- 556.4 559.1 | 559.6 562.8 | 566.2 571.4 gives 0.063 nm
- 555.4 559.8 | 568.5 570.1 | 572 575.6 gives 0.031 nm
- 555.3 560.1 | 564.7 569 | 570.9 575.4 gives 0.039 nm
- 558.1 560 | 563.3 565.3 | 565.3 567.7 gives -0.056 nm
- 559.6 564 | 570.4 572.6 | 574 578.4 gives 0.025 nm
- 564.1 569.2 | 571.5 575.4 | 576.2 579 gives -0.066 nm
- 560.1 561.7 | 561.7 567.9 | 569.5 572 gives -0.110 nm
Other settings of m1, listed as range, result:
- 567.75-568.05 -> 39.2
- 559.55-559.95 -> 32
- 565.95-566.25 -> 36.1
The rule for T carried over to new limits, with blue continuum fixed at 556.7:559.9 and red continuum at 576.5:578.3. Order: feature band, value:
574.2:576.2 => -0.04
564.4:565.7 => -0.05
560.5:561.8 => -0.04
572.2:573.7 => -0.02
